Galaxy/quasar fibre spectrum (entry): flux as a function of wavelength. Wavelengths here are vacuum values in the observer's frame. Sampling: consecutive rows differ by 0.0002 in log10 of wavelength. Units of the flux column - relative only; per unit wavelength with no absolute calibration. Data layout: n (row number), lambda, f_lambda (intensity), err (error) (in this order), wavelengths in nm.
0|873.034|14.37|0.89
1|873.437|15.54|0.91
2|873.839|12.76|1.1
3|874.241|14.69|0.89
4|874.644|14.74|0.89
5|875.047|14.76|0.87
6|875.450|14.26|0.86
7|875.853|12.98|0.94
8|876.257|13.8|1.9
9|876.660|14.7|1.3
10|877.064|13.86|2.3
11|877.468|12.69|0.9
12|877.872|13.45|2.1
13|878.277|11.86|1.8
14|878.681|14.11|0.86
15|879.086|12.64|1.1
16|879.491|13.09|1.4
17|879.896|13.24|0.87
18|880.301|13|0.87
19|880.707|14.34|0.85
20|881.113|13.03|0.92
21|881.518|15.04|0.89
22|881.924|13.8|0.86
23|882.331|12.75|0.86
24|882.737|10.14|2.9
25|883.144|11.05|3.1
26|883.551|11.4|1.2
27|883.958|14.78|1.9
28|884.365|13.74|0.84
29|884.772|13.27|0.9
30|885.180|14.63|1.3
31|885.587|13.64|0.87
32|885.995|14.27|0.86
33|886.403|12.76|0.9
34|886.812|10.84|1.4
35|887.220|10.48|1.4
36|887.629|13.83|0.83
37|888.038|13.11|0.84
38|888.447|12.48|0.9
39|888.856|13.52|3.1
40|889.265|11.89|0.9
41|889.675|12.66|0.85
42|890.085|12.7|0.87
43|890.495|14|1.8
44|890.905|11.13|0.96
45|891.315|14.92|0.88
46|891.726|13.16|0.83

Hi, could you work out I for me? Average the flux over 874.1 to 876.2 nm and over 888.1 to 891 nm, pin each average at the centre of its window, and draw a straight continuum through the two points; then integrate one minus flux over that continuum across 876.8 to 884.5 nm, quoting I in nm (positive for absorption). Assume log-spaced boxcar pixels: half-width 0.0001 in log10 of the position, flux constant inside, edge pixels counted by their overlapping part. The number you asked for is 0.33 nm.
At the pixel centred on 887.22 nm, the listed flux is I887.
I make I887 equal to 10.48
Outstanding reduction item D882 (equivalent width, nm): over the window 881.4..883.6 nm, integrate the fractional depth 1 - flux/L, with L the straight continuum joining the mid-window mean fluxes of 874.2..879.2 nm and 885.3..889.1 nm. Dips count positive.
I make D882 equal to 0.15 nm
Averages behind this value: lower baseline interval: 13.7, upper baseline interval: 12.8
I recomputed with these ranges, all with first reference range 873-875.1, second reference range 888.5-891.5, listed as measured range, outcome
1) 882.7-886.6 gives 0.10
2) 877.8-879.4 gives 0.12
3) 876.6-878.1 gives 0.06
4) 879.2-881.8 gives 0.05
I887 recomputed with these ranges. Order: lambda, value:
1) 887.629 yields 13.83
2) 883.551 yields 11.4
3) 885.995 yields 14.27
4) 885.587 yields 13.64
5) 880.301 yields 13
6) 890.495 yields 14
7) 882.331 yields 12.75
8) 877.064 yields 13.86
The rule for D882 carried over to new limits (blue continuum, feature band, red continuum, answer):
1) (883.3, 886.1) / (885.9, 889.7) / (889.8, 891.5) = 0.24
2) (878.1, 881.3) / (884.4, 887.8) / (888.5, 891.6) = 0.01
